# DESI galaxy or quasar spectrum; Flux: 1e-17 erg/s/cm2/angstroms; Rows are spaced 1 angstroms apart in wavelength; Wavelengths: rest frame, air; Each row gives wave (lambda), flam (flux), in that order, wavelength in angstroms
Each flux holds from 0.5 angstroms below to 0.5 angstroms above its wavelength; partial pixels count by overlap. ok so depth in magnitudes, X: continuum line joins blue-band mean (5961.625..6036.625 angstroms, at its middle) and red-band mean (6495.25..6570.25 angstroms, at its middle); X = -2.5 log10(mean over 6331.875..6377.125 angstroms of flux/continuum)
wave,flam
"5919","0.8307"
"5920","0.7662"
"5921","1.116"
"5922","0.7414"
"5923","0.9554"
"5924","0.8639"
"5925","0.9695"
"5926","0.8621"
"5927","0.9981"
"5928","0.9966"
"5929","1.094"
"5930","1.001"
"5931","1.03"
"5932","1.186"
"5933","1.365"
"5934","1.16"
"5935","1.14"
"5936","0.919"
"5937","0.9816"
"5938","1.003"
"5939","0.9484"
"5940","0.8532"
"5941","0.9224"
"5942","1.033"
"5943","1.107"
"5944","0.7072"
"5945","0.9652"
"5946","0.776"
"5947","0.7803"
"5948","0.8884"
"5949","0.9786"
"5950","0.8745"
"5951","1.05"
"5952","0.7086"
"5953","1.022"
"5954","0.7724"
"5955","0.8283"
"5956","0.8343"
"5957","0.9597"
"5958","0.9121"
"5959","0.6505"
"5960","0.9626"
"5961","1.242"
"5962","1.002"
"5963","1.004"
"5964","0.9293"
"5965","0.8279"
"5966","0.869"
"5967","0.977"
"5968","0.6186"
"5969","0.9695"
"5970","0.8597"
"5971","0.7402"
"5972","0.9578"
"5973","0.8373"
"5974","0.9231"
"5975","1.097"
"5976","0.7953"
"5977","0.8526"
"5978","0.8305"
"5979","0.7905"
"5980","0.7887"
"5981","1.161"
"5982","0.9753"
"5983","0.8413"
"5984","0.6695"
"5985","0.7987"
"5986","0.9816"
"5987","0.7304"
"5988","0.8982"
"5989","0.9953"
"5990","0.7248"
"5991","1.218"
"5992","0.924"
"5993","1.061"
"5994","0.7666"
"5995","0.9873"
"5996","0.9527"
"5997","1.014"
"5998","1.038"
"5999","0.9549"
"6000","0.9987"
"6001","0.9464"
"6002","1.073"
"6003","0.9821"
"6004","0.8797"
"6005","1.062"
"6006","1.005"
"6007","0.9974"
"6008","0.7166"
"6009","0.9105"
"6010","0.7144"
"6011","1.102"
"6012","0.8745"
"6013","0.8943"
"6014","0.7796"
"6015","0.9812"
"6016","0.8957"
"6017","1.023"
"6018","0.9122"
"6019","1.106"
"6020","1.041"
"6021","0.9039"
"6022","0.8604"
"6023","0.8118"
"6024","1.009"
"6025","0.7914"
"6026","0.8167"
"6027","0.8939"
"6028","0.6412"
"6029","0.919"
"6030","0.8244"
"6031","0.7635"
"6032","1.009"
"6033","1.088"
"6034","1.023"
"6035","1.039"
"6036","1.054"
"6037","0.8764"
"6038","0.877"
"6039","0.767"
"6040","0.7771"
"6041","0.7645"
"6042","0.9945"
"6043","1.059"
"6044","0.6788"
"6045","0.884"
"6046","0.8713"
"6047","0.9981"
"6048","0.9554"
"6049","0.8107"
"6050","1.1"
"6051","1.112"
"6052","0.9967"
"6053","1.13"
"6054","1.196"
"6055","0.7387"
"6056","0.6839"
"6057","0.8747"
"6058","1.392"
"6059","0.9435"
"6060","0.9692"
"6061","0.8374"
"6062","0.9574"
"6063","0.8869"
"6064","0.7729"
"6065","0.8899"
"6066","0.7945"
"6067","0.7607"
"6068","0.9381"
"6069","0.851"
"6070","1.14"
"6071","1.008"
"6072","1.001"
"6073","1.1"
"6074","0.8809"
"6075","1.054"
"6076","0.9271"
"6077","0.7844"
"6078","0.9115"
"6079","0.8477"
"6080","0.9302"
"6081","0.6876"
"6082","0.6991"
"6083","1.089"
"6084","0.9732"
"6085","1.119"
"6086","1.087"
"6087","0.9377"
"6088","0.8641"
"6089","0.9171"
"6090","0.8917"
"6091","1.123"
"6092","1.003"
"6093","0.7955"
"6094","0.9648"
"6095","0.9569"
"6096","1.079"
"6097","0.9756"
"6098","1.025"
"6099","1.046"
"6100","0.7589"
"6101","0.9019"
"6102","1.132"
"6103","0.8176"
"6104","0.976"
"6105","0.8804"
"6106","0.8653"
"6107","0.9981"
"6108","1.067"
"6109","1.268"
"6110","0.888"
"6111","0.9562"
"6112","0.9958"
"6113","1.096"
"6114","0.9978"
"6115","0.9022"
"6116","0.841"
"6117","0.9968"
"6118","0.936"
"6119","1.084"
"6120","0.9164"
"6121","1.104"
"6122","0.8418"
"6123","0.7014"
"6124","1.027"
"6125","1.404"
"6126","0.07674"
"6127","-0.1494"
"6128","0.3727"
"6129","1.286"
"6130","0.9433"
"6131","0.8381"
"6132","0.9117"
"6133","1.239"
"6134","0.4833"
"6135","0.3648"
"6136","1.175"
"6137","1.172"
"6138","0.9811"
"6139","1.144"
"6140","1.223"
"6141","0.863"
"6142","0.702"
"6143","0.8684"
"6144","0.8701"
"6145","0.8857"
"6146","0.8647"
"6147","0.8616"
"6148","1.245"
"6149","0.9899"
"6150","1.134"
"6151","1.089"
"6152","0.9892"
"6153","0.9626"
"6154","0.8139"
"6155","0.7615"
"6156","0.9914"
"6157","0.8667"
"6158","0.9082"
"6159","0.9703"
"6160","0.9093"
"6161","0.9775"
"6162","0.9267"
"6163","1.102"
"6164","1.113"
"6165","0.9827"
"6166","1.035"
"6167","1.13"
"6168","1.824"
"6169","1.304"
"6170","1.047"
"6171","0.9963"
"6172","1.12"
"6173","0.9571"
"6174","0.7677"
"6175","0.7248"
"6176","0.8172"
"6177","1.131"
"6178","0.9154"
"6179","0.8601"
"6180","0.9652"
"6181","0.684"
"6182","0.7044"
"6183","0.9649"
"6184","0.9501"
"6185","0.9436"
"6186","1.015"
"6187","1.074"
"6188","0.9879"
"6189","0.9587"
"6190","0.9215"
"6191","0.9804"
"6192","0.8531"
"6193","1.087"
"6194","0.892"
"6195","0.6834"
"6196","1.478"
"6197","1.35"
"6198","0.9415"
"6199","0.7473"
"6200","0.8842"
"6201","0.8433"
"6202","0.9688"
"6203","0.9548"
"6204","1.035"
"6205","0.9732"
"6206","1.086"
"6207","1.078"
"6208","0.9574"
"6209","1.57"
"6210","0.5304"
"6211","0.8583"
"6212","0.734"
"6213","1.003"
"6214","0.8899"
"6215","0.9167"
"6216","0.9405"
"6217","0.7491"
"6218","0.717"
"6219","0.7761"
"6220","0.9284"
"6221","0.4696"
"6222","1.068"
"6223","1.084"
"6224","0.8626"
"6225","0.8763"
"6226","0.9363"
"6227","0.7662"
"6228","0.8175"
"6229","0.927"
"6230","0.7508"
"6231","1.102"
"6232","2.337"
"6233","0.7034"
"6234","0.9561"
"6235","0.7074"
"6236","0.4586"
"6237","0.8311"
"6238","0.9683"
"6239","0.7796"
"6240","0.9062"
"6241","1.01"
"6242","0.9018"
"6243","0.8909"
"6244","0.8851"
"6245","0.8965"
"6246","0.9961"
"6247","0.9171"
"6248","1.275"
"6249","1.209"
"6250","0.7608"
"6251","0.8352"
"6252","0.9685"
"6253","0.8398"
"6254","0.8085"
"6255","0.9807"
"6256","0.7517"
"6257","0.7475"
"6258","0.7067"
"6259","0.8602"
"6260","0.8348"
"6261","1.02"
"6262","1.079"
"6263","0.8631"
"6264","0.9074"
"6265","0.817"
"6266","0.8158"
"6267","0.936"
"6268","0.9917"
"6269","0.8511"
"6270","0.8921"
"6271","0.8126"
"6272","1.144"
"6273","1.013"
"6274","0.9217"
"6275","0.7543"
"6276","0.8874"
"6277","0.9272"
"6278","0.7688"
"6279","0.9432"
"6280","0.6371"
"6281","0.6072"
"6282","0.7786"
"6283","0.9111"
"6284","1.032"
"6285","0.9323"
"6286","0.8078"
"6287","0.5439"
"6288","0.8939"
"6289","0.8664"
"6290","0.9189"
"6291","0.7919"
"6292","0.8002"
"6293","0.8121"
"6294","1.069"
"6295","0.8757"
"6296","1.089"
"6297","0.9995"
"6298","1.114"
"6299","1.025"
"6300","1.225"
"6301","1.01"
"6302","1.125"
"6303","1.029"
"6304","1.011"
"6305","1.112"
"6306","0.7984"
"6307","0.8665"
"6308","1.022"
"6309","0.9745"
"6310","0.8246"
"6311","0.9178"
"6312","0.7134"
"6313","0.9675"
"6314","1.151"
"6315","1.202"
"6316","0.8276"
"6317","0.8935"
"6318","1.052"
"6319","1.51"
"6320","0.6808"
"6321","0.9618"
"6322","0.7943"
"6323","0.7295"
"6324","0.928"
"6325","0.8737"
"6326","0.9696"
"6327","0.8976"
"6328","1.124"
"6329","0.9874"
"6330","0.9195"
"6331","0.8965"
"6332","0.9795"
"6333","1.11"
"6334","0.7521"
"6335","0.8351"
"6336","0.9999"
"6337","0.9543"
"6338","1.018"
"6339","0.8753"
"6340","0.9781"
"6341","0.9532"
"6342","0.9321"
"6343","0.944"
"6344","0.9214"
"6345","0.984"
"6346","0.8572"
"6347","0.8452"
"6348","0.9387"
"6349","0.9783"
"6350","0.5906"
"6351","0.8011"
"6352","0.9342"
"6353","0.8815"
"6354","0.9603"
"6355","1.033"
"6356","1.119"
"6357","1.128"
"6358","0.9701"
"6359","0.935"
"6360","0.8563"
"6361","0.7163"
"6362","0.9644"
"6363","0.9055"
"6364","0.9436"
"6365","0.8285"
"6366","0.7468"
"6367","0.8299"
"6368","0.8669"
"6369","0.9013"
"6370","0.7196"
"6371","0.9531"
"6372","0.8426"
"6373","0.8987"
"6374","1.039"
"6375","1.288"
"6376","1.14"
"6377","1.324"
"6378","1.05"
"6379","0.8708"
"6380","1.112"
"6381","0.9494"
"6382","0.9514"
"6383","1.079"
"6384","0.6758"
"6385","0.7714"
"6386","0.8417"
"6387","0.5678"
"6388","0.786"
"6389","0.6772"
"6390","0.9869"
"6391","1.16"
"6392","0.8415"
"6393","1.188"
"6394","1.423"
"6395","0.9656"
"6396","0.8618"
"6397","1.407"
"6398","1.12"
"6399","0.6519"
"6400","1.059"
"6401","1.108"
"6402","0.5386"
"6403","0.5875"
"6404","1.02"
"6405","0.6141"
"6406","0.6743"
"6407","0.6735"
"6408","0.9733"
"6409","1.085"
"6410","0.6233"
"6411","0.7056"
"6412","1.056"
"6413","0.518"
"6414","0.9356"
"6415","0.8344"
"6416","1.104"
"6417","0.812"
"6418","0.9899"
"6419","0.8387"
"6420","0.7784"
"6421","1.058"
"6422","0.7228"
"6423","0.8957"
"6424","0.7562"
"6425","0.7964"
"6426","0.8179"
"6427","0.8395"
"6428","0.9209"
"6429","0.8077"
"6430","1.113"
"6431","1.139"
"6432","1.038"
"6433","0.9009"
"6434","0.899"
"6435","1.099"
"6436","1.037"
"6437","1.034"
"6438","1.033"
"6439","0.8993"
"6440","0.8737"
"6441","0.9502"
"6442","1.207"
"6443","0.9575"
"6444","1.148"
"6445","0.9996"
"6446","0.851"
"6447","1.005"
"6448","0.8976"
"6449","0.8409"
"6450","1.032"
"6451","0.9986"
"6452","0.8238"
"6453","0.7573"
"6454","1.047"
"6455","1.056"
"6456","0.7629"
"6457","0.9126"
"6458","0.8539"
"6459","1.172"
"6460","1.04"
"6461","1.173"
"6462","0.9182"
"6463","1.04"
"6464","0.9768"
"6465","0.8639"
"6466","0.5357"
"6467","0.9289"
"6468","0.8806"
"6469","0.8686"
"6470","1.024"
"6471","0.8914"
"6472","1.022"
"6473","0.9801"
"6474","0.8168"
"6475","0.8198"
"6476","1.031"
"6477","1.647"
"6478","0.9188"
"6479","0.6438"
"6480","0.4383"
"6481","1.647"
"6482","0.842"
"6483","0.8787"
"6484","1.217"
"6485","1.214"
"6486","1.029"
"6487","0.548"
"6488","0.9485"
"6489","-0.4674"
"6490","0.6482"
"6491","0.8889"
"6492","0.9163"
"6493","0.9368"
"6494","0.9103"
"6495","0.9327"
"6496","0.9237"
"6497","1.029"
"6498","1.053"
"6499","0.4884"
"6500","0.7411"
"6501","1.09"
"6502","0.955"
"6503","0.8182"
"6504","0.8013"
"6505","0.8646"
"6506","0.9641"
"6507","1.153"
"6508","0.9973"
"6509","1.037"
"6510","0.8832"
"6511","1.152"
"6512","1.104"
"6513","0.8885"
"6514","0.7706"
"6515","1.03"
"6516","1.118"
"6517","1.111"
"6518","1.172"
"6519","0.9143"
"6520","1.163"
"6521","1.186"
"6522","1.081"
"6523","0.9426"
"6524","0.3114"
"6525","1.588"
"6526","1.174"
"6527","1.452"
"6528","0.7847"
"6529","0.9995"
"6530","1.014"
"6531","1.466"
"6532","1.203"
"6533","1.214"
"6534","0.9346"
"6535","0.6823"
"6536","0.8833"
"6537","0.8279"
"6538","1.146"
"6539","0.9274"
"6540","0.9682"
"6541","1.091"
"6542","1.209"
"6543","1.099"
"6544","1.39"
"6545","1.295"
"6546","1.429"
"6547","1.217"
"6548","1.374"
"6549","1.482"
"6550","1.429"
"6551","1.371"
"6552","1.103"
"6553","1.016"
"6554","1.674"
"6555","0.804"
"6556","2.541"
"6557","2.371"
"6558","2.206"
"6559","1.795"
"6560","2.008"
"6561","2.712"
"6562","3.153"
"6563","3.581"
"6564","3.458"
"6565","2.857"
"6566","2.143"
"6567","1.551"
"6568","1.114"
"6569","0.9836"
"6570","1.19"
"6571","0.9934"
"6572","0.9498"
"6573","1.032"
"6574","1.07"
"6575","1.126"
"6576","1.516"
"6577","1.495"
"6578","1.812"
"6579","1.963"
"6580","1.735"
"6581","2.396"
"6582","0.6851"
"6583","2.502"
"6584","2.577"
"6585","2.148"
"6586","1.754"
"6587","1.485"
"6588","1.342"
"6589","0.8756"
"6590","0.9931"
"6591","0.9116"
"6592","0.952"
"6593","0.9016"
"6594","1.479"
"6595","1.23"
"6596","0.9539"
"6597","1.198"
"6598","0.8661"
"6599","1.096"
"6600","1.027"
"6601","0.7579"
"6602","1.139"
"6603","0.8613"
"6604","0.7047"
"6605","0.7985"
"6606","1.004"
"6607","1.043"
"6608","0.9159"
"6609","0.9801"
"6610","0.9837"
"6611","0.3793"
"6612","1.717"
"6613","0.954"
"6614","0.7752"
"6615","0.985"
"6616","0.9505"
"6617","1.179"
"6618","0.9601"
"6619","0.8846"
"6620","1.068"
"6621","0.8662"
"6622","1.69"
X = 0.25 mag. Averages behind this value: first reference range 0.916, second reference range 1.3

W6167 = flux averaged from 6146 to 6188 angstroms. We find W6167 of 0.987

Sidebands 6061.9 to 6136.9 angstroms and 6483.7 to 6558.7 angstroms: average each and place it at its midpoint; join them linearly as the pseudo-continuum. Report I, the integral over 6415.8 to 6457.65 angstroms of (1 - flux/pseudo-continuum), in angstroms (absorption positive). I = 4.3 angstroms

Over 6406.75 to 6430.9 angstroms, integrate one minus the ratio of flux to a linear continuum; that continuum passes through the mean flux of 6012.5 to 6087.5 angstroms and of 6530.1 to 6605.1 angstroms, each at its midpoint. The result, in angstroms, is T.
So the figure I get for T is 8.0 angstroms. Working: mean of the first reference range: 0.925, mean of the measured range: 0.867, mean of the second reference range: 1.44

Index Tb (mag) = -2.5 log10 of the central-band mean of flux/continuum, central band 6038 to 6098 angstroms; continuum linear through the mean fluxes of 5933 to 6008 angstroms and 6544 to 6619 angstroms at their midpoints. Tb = 0.08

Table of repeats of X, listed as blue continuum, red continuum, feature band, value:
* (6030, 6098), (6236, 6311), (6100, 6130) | 0.04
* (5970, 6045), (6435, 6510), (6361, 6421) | 0.02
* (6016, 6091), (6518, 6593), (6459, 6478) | 0.36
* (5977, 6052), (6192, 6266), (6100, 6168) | -0.02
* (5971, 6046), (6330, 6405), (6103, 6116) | -0.07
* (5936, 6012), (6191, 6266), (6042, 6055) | -0.07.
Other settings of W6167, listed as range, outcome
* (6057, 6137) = 0.922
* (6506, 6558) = 1.17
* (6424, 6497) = 0.93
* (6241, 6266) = 0.907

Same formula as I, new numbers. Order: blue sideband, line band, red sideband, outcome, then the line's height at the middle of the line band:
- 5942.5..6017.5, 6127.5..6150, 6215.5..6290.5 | -0.7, 0.898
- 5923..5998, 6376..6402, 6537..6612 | 6.3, 1.28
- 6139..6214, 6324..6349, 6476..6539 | 0.8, 0.971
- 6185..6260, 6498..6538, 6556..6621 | 10.0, 1.33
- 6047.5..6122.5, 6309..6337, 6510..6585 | 5.9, 1.2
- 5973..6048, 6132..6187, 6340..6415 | -3.3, 0.914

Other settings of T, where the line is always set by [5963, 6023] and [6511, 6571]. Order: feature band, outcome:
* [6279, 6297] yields 4.9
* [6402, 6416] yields 5.3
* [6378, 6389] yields 3.5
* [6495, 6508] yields 4.3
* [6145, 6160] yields 1.4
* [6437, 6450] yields 3.3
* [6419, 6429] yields 3.5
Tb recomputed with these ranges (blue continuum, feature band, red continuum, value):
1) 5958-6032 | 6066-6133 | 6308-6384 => -0.01 mag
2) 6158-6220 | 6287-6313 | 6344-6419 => -0.01 mag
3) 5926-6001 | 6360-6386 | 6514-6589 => 0.36 mag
